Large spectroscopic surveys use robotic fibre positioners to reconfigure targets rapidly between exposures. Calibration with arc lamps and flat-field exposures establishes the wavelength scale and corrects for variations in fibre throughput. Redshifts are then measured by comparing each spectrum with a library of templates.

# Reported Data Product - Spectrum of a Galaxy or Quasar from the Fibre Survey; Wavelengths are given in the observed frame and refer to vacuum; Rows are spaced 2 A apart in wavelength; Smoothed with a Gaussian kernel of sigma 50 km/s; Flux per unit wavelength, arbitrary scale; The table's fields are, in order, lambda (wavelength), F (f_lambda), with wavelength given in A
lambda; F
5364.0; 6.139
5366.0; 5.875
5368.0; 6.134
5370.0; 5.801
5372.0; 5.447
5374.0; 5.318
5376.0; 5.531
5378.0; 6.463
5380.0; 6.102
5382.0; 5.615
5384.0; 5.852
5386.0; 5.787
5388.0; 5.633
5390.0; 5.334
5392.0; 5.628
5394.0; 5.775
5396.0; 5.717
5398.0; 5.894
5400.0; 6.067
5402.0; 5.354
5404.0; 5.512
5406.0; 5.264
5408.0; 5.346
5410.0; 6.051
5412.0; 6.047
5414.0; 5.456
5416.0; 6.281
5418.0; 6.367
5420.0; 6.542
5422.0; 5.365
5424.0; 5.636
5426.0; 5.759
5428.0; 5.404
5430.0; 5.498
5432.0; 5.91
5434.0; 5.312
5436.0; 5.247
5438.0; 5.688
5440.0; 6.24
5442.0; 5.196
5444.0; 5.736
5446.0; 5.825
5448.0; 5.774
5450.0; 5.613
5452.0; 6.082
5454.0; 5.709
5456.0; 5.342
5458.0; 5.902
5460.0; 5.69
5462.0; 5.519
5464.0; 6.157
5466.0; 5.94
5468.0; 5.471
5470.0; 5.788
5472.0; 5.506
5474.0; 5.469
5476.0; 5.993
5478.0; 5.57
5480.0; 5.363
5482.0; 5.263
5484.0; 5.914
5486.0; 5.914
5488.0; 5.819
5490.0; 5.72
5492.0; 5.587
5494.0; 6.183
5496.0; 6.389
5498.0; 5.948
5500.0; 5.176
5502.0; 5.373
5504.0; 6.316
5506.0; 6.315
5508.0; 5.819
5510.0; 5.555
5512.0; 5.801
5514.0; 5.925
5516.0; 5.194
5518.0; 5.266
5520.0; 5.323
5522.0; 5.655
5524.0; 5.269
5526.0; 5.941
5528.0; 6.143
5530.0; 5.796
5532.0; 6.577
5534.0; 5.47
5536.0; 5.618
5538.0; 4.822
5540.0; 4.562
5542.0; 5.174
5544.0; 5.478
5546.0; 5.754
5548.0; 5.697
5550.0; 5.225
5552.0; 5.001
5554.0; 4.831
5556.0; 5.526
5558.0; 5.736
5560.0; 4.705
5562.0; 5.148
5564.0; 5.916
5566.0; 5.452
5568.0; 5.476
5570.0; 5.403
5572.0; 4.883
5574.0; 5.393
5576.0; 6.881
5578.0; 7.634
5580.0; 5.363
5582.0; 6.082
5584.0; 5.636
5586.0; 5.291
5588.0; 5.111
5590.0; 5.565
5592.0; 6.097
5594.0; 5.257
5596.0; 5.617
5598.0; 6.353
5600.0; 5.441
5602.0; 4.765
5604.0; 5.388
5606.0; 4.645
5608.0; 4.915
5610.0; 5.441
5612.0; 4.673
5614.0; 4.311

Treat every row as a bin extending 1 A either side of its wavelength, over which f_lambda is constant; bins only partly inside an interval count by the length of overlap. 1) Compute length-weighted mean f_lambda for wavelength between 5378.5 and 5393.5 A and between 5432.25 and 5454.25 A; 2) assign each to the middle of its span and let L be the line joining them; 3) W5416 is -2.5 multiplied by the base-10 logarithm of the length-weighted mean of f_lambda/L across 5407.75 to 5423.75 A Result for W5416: -0.04 mag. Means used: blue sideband 5.73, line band 5.95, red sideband 5.68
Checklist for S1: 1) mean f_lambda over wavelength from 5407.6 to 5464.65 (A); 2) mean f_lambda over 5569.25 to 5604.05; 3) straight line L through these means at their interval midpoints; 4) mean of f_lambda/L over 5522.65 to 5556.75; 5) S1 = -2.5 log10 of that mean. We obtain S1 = 0.05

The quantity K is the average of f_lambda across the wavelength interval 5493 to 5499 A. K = 6.17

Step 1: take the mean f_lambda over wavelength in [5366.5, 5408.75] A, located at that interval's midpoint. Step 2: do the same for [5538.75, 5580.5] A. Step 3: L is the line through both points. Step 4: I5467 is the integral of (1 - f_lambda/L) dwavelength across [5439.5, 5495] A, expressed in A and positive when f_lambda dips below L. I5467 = -1.2 A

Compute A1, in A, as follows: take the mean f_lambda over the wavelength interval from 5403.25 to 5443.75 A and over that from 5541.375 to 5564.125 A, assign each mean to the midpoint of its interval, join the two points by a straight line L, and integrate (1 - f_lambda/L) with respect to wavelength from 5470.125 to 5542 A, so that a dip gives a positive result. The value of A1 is -2.64 A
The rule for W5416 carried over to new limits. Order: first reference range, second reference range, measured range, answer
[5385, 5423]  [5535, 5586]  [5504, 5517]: -0.04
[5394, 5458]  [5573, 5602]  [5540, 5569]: 0.09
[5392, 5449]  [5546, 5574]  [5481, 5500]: -0.06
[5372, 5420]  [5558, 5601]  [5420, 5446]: 0.02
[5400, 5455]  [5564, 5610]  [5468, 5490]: 0.00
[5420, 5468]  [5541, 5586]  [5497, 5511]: -0.03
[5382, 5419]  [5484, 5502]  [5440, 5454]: 0.01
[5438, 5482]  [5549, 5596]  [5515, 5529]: 0.01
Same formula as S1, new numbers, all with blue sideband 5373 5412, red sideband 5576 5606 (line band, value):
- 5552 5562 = 0.10 mag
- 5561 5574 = 0.06 mag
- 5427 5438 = 0.04 mag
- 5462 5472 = -0.01 mag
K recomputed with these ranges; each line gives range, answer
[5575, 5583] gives 6.49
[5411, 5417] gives 5.93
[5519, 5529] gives 5.67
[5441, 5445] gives 5.47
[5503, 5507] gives 6.32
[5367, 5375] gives 5.68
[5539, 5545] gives 5.07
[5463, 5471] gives 5.84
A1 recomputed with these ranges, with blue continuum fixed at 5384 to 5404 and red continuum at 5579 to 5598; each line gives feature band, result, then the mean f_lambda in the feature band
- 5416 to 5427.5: -0.5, 5.94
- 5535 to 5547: 0.8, 5.23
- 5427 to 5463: 0.1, 5.65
